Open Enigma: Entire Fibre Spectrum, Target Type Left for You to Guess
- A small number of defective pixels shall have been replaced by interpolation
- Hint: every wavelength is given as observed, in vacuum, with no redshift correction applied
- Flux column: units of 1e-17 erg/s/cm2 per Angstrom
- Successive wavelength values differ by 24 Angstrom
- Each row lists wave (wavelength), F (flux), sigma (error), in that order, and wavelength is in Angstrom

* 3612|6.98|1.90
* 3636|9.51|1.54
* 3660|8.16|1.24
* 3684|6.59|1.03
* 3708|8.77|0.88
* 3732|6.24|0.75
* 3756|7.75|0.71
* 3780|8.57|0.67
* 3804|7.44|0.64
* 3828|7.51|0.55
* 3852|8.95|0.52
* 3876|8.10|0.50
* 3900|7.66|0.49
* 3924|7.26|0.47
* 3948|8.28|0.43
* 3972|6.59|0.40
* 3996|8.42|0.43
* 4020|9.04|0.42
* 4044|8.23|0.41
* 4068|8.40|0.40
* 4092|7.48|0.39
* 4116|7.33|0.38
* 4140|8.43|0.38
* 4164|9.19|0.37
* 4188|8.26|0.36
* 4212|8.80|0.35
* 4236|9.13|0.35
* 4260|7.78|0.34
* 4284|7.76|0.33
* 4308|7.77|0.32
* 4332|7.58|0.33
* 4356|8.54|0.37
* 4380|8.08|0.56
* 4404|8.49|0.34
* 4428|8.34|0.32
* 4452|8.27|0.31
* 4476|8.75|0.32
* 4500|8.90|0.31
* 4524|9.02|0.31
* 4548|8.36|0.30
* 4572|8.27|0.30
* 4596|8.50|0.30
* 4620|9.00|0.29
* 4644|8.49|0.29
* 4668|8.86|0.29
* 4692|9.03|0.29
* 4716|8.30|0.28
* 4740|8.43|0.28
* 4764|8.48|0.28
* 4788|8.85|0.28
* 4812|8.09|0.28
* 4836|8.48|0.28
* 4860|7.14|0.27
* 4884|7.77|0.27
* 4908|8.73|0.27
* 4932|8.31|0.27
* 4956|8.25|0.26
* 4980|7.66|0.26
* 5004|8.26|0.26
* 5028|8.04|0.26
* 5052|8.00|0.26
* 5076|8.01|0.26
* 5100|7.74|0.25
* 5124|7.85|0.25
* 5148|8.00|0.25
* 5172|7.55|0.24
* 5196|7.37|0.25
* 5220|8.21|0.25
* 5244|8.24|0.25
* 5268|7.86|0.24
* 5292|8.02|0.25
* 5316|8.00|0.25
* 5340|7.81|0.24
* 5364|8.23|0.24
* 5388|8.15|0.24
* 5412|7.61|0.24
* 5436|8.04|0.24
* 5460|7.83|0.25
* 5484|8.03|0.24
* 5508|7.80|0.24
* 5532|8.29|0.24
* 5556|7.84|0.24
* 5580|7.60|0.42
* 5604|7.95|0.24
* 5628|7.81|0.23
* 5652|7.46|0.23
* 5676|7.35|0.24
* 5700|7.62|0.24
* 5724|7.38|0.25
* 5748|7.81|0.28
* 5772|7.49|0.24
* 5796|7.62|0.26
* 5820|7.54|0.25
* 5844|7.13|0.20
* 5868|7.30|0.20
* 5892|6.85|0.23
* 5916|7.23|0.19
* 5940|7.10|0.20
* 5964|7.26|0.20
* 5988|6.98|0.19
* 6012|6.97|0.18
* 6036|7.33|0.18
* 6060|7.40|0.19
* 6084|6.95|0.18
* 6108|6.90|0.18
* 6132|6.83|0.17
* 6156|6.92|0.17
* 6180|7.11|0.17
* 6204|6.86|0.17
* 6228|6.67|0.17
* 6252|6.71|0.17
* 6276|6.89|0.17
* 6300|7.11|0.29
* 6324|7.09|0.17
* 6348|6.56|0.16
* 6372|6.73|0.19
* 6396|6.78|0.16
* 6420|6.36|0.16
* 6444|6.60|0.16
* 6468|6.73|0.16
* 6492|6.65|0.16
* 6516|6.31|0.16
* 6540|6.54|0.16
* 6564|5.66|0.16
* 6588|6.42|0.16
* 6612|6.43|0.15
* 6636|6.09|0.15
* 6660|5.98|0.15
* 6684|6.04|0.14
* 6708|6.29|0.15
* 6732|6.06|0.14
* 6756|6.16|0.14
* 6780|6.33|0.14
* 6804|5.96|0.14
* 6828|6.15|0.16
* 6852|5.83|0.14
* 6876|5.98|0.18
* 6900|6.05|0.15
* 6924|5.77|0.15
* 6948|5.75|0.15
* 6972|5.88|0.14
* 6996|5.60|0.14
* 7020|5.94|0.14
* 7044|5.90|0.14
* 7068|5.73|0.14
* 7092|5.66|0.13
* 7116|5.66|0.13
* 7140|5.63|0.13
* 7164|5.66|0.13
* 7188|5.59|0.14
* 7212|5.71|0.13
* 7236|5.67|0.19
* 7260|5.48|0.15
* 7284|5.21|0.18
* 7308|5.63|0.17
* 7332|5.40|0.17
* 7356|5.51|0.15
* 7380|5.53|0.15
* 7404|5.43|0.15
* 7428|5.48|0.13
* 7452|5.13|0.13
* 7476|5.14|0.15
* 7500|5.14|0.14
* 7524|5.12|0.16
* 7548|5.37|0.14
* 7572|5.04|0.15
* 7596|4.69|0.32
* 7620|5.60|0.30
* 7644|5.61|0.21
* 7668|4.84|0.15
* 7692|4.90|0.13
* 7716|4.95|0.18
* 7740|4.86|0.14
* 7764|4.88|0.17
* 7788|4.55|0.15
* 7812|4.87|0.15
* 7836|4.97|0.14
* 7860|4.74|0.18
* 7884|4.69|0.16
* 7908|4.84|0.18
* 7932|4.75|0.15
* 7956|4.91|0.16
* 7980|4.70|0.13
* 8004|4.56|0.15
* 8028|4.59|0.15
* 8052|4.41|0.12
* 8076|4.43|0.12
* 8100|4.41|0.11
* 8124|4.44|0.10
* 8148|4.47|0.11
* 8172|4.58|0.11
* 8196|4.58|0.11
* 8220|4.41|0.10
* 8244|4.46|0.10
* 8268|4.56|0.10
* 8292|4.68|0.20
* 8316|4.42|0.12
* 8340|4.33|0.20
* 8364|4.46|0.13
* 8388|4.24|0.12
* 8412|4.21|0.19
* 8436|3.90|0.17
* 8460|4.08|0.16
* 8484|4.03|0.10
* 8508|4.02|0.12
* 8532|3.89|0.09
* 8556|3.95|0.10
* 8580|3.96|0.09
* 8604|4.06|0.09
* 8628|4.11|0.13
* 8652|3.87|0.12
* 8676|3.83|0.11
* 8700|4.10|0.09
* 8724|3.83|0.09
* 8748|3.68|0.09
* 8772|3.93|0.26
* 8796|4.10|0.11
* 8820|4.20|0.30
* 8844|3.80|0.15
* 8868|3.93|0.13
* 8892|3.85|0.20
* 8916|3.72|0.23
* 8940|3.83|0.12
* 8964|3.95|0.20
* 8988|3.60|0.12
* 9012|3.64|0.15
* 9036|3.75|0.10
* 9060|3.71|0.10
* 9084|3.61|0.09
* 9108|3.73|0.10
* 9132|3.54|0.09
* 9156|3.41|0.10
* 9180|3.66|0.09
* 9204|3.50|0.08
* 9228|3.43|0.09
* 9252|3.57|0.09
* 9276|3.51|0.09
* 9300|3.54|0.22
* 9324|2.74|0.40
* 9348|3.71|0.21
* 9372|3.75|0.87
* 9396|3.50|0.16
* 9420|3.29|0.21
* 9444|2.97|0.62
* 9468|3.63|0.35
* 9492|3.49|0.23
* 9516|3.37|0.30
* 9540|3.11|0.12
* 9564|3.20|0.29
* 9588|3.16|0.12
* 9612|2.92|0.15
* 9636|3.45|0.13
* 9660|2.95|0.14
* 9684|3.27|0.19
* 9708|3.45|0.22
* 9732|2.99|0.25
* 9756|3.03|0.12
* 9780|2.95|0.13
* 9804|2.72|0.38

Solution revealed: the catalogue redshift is 0.00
